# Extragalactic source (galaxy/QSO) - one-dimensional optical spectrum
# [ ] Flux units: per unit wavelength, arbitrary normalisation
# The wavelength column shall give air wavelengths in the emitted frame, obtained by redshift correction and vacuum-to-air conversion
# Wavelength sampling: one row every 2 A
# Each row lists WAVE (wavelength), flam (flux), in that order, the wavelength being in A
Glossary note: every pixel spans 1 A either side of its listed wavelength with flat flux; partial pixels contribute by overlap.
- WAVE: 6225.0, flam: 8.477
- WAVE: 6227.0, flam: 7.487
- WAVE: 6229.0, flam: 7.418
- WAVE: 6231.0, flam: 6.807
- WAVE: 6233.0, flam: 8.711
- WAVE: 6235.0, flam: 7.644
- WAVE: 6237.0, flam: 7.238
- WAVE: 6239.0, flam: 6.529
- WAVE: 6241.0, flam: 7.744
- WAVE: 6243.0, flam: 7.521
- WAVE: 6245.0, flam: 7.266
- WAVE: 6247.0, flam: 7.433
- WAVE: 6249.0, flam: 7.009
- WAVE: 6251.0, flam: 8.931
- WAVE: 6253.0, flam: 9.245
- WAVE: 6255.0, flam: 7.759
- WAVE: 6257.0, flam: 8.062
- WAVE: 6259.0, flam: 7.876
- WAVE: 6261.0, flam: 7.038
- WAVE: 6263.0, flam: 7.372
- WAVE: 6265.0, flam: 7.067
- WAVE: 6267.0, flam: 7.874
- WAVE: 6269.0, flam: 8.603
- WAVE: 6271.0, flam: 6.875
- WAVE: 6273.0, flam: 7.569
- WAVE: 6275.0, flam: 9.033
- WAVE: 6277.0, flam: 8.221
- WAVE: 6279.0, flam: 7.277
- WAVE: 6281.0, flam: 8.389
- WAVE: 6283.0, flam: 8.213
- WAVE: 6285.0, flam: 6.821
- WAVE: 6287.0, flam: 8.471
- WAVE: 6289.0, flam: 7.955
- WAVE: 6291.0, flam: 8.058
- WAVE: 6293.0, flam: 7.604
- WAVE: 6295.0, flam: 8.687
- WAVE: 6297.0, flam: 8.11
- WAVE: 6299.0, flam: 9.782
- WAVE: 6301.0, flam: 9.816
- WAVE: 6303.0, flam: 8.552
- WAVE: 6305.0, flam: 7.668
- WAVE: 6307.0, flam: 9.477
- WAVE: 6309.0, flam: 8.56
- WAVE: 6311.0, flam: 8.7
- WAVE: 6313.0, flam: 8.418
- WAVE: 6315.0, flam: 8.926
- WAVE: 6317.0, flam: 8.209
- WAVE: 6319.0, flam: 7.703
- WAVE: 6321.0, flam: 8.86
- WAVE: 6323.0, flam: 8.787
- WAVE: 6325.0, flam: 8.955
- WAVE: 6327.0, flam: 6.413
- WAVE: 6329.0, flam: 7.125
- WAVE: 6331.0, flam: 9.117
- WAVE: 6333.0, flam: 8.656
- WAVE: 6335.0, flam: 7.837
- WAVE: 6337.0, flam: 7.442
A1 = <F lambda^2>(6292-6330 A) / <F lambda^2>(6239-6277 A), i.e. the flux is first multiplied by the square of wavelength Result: 1.10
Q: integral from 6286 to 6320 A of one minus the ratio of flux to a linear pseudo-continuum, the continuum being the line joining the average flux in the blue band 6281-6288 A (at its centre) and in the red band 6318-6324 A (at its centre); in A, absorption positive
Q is -1.4 A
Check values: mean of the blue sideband 7.91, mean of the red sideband 8.45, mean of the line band 8.51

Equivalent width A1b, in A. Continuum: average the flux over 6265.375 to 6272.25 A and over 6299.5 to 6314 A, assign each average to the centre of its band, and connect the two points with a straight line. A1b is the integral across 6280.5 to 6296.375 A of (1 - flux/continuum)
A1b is 0.47 A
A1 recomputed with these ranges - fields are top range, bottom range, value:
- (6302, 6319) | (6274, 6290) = 1.07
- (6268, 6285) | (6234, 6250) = 1.10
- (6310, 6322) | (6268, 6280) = 1.08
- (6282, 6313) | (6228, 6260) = 1.11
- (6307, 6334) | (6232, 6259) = 1.10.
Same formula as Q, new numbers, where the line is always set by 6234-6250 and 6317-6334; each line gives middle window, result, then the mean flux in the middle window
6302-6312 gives -0.74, 8.59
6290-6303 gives -1.28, 8.67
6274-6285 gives -0.57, 8.1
